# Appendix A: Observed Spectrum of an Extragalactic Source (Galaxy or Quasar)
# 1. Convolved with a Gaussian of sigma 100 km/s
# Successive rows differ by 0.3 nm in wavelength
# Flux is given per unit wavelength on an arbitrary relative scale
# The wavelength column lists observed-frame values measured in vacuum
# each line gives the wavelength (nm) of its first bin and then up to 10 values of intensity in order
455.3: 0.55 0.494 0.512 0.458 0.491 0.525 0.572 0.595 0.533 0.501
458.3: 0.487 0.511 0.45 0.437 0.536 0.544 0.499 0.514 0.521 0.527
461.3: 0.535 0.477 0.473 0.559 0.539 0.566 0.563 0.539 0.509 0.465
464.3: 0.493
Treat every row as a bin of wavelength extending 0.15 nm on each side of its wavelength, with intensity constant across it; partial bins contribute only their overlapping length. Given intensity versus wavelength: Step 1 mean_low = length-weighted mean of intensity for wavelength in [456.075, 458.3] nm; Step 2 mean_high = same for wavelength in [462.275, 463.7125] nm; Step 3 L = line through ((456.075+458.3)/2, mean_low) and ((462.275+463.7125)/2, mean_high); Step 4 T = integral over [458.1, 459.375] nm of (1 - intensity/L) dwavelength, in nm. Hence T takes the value 0.134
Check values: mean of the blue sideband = 0.523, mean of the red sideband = 0.547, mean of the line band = 0.474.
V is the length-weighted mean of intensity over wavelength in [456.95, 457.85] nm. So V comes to 0.567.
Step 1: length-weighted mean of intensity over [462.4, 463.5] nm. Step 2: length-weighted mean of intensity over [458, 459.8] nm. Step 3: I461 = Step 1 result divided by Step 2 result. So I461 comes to 1.13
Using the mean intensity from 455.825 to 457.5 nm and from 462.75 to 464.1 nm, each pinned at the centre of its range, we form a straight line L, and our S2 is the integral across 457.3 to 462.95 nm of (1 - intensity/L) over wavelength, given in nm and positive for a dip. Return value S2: 0.12 nm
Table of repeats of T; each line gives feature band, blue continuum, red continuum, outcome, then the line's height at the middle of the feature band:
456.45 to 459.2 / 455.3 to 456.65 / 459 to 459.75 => -0.12 nm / 0.493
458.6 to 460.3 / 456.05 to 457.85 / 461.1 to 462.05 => 0.05 nm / 0.512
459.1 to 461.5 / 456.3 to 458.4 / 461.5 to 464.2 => 0.04 nm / 0.525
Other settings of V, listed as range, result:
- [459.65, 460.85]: 0.519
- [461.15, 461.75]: 0.506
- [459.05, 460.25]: 0.504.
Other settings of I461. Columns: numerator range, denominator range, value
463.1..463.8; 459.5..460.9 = 1.02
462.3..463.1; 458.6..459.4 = 1.20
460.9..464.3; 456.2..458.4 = 0.99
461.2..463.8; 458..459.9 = 1.07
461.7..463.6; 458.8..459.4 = 1.19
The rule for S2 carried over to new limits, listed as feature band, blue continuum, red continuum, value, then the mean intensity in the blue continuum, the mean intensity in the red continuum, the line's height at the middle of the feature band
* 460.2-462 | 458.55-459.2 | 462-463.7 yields 0.01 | 0.466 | 0.547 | 0.511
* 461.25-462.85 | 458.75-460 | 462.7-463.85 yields 0.02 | 0.492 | 0.543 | 0.527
